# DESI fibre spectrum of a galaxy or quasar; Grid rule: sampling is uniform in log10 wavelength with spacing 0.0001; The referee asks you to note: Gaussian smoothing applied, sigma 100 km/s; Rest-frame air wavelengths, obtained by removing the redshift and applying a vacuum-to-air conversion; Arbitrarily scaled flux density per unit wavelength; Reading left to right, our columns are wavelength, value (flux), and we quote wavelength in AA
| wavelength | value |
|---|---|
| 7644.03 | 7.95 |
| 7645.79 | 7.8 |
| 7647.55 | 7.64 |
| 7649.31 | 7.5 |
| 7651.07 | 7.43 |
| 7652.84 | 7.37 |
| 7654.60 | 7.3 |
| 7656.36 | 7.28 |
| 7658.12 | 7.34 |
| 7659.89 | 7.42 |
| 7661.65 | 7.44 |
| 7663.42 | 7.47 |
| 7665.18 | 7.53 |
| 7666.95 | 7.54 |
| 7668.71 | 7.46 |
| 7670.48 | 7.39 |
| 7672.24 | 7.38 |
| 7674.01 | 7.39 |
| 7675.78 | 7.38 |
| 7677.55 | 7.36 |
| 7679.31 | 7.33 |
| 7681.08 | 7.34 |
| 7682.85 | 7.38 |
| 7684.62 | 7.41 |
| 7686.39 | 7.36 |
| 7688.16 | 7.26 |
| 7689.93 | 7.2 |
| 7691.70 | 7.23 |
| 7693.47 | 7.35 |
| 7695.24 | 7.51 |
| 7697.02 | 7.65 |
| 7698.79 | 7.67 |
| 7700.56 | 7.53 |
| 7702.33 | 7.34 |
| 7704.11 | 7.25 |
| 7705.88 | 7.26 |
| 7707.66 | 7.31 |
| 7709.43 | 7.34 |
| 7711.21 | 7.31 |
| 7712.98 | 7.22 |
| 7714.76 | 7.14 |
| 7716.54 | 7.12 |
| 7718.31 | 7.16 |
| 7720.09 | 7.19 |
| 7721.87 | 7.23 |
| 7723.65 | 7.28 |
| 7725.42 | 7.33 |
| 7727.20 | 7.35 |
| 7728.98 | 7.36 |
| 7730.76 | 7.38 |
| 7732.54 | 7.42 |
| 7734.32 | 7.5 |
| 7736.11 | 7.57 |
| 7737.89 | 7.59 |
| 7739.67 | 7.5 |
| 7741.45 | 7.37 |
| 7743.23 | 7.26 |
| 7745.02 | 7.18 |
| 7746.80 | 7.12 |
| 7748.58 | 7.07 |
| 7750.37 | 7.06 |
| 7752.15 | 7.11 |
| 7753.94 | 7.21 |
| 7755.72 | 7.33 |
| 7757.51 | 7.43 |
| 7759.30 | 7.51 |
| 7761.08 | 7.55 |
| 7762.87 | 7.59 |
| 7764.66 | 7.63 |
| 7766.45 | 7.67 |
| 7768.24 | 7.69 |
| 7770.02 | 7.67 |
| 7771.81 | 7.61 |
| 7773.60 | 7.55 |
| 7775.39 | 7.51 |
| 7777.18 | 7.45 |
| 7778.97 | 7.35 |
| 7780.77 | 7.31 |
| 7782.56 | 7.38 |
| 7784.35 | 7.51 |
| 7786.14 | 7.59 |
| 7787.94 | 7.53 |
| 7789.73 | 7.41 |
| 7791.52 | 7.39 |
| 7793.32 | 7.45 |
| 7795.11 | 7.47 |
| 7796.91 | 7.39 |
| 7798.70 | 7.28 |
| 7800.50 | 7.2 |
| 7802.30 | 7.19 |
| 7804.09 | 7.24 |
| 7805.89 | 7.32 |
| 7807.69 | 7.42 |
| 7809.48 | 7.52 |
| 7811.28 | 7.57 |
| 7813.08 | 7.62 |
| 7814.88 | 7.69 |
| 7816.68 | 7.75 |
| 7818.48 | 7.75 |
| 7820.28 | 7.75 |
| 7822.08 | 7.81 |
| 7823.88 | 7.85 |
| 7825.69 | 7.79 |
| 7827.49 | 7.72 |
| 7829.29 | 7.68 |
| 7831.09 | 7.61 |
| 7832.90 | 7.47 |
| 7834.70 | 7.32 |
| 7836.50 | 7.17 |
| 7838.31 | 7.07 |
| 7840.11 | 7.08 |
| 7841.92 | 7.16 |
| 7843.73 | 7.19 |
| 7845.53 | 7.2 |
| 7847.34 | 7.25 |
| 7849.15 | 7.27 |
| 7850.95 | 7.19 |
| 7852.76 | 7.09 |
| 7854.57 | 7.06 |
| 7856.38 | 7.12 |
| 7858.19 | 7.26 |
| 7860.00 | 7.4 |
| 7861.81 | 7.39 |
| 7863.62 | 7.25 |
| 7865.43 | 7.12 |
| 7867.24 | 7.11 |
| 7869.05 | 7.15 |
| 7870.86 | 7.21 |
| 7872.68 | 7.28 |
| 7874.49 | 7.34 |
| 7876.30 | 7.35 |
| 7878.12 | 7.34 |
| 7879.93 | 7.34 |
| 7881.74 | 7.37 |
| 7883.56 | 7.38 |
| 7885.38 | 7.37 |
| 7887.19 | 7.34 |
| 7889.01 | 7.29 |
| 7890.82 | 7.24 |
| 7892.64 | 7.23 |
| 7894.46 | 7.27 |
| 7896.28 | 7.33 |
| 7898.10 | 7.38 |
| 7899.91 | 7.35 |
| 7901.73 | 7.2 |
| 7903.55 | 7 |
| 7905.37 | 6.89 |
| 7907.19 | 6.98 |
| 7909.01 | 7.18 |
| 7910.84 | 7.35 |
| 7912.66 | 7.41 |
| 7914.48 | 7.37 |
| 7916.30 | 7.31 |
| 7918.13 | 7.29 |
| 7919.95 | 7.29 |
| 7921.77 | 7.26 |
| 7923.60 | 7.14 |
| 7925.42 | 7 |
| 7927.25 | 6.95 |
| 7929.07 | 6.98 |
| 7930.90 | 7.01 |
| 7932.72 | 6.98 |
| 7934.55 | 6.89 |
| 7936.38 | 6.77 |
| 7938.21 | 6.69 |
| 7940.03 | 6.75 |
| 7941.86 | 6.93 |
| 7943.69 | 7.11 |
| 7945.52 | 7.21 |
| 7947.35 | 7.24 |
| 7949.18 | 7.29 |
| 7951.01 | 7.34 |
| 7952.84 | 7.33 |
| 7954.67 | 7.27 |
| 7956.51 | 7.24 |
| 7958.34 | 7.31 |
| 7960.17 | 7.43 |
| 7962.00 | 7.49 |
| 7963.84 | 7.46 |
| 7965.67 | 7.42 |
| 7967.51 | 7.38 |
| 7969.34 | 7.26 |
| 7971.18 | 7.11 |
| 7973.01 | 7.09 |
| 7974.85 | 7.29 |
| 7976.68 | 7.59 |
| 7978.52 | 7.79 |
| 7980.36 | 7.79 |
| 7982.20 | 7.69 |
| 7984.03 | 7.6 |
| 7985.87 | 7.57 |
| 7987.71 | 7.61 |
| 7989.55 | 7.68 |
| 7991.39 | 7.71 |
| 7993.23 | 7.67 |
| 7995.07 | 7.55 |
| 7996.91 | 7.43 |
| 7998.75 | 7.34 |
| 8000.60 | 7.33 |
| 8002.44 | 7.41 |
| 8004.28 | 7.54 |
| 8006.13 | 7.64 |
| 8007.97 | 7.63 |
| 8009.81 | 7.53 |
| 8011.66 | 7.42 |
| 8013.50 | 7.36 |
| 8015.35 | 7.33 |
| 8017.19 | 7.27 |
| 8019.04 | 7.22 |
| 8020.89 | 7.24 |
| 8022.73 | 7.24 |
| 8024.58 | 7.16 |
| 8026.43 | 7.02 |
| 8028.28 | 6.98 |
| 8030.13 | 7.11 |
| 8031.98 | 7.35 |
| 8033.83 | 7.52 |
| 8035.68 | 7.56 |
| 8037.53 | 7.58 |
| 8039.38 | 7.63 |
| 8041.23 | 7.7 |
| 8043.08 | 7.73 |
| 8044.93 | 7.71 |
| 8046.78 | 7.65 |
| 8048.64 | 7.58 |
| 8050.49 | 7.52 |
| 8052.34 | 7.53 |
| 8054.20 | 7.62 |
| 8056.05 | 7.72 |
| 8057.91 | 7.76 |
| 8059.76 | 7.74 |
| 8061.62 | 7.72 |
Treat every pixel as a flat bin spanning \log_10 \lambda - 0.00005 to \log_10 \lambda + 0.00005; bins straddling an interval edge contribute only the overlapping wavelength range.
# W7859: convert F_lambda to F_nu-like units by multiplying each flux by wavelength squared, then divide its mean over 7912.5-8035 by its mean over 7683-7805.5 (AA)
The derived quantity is 1.1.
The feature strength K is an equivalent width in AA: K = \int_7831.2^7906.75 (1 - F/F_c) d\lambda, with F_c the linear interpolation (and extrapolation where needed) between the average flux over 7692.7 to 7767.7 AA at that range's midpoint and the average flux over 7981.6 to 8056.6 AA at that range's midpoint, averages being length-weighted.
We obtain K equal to 1.8 AA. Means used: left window 7.36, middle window 7.24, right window 7.48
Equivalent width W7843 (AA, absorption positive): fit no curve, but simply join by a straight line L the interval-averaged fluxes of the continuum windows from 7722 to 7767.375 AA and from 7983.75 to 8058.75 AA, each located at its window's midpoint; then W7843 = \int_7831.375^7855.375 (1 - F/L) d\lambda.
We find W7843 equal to 0.7 AA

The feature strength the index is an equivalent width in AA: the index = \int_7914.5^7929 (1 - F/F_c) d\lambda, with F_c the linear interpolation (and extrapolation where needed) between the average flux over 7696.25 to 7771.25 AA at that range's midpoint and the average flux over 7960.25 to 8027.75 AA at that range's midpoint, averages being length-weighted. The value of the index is 0.5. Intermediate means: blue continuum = 7.37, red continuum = 7.44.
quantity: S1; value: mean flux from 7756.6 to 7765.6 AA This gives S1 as 7.54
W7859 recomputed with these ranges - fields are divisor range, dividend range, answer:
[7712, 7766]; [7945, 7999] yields 1.08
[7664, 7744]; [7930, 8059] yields 1.08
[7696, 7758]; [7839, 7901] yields 1.03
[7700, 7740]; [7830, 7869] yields 1.02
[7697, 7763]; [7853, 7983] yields 1.04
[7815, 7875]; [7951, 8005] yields 1.05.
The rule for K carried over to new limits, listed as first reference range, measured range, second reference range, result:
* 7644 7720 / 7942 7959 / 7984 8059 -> 0.5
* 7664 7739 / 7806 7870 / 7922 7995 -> -0.6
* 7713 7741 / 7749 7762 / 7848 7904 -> 0.0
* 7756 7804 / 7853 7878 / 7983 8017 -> 0.8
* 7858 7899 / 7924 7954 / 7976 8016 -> 1.6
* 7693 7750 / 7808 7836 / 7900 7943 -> -1.7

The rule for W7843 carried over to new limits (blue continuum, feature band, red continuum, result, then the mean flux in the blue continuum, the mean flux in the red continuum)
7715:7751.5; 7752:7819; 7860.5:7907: -1.7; 7.3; 7.26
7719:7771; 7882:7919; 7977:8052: 0.9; 7.38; 7.49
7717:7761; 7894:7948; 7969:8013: 2.5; 7.32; 7.51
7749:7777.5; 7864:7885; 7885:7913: 0.0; 7.47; 7.23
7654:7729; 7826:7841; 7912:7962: -0.4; 7.35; 7.15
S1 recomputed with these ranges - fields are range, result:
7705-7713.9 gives 7.28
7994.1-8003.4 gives 7.41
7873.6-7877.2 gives 7.35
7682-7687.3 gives 7.38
